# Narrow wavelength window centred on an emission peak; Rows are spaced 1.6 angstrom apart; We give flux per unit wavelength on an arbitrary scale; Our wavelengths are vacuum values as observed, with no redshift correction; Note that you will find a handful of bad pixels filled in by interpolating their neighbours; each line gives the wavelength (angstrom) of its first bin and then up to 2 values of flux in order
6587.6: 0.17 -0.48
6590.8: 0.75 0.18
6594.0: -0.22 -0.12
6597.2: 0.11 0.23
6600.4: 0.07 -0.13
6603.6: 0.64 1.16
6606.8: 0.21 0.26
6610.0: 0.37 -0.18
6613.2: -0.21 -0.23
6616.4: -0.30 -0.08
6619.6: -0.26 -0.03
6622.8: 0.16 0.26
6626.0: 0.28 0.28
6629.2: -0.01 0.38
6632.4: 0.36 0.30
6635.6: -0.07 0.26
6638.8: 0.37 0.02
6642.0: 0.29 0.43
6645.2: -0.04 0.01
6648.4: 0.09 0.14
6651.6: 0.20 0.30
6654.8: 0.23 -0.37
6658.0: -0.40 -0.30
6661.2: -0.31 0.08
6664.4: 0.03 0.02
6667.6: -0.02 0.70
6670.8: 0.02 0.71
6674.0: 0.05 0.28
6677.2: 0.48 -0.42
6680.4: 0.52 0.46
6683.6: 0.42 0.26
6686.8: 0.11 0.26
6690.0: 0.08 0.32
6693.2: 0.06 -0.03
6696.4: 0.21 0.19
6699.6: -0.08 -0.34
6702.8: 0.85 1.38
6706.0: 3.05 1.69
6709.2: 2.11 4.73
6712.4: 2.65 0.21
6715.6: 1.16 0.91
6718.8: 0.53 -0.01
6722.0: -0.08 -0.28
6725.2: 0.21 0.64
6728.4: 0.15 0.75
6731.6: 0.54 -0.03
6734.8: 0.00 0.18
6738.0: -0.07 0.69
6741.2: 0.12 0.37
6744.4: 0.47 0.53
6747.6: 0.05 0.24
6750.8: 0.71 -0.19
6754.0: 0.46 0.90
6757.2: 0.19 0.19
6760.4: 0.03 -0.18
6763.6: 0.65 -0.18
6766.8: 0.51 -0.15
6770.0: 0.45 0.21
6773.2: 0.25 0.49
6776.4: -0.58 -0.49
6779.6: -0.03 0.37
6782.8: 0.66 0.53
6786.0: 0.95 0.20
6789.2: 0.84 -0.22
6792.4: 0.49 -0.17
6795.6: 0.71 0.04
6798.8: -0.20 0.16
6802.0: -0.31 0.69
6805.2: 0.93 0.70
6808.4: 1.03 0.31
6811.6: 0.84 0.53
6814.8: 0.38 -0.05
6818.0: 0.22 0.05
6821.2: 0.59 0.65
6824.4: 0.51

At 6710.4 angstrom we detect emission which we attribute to [O II]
